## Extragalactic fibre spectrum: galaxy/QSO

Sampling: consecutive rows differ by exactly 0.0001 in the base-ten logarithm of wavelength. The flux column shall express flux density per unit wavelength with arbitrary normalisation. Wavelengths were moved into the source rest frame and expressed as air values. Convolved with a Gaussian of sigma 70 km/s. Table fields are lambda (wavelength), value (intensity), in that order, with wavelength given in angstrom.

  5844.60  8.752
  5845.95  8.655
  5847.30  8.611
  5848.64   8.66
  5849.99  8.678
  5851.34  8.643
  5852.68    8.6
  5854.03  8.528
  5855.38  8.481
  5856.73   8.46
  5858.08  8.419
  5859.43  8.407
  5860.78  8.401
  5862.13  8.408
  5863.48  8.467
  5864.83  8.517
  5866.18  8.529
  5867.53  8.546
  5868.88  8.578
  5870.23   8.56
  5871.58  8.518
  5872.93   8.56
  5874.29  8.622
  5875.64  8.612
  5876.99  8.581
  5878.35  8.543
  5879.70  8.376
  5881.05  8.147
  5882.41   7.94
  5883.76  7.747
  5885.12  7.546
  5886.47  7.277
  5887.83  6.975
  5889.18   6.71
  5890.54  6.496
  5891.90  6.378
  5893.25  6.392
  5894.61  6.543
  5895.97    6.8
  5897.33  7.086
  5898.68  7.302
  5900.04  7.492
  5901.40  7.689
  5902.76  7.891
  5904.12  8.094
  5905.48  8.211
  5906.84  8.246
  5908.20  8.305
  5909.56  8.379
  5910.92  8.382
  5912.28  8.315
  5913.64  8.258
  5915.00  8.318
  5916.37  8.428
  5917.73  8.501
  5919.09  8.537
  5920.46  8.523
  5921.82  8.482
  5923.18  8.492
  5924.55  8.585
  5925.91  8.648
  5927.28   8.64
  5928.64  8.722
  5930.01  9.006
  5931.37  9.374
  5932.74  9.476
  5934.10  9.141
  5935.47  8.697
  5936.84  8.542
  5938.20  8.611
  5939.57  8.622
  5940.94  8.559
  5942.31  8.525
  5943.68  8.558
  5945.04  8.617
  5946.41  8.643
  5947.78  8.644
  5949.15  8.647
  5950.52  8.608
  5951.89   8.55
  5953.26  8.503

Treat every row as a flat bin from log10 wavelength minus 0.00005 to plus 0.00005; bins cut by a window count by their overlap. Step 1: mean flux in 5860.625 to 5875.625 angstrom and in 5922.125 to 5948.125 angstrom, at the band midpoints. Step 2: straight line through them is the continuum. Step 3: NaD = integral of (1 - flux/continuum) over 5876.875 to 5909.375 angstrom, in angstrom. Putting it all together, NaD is 4.1 angstrom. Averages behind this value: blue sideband 8.53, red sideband 8.74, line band 7.53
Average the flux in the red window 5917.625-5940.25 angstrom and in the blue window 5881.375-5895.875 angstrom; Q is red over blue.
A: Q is 1.2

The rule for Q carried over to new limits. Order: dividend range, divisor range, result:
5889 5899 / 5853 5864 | 0.79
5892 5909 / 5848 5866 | 0.88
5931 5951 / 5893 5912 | 1.14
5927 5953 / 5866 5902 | 1.13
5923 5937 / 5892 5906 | 1.21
